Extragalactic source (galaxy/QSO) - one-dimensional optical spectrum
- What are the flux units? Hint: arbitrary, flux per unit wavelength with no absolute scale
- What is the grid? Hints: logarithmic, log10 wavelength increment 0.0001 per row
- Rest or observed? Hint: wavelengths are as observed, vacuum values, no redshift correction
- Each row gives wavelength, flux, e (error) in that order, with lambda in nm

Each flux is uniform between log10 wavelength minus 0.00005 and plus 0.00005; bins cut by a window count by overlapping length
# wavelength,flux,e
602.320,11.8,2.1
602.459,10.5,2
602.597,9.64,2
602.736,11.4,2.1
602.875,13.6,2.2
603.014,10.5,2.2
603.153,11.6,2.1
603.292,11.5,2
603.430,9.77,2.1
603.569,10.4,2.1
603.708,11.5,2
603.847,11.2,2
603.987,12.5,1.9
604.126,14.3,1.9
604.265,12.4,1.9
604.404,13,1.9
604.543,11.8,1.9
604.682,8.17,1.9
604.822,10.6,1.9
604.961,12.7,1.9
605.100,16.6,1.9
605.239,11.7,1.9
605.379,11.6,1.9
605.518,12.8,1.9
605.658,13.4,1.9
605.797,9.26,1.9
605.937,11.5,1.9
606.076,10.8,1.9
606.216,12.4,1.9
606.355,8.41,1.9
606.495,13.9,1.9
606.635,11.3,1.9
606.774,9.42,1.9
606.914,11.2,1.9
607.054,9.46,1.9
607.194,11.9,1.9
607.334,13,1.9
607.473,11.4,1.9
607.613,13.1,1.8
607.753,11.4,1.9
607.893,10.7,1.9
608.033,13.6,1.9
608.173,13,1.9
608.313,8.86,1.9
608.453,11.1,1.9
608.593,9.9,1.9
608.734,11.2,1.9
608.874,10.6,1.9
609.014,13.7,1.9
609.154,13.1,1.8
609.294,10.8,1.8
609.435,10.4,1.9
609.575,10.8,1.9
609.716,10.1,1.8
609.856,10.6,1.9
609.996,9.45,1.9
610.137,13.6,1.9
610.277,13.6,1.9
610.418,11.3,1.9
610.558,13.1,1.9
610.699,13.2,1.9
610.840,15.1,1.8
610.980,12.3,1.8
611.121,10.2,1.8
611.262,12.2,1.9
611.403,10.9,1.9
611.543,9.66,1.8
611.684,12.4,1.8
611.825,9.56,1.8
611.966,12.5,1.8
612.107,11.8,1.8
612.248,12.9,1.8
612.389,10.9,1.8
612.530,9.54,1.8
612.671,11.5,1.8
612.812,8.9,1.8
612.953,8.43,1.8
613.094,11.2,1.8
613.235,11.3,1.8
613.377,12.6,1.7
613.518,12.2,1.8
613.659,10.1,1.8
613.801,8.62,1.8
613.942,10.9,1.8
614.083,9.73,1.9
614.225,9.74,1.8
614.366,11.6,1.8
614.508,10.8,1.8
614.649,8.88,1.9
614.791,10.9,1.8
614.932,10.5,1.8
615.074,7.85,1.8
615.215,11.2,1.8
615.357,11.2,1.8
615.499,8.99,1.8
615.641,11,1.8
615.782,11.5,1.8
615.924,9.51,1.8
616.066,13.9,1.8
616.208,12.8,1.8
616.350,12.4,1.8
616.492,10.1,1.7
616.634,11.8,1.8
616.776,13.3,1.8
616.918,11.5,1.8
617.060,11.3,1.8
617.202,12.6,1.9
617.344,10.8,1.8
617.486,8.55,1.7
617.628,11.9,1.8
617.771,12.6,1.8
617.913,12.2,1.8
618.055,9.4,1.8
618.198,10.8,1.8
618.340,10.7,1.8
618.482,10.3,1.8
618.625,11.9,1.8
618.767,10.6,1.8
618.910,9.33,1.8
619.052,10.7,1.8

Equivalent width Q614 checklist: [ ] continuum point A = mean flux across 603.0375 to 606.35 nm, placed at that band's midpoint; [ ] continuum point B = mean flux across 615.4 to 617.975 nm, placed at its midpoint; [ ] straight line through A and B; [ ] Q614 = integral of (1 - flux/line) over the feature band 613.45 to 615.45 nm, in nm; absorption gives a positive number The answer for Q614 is 0.22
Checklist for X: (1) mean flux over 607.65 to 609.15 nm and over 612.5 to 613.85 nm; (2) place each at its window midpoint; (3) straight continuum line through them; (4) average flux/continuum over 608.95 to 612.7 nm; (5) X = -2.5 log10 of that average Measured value -0.06 mag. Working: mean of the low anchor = 11.5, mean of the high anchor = 10.5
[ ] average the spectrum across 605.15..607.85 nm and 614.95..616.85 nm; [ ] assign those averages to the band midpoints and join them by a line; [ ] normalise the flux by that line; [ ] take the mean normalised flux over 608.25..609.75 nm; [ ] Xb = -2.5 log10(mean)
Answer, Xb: 0.04 mag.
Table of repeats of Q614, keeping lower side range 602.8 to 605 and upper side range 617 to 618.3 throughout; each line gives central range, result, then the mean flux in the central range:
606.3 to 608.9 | 0.044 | 11.3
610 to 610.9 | -0.131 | 13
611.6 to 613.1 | 0.059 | 10.8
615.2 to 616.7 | -0.019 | 11.3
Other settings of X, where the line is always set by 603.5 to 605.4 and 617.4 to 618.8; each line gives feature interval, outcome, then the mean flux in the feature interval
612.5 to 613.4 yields 0.090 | 10.4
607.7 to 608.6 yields 0.039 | 11.3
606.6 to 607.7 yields 0.043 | 11.4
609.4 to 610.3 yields 0.043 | 11.1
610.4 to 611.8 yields -0.046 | 12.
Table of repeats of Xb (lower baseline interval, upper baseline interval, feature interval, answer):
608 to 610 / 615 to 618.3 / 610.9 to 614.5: 0.029 mag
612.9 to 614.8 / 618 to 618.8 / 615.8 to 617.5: -0.103 mag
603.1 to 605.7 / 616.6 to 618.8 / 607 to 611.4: 0.001 mag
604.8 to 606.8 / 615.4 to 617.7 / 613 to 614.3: 0.081 mag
